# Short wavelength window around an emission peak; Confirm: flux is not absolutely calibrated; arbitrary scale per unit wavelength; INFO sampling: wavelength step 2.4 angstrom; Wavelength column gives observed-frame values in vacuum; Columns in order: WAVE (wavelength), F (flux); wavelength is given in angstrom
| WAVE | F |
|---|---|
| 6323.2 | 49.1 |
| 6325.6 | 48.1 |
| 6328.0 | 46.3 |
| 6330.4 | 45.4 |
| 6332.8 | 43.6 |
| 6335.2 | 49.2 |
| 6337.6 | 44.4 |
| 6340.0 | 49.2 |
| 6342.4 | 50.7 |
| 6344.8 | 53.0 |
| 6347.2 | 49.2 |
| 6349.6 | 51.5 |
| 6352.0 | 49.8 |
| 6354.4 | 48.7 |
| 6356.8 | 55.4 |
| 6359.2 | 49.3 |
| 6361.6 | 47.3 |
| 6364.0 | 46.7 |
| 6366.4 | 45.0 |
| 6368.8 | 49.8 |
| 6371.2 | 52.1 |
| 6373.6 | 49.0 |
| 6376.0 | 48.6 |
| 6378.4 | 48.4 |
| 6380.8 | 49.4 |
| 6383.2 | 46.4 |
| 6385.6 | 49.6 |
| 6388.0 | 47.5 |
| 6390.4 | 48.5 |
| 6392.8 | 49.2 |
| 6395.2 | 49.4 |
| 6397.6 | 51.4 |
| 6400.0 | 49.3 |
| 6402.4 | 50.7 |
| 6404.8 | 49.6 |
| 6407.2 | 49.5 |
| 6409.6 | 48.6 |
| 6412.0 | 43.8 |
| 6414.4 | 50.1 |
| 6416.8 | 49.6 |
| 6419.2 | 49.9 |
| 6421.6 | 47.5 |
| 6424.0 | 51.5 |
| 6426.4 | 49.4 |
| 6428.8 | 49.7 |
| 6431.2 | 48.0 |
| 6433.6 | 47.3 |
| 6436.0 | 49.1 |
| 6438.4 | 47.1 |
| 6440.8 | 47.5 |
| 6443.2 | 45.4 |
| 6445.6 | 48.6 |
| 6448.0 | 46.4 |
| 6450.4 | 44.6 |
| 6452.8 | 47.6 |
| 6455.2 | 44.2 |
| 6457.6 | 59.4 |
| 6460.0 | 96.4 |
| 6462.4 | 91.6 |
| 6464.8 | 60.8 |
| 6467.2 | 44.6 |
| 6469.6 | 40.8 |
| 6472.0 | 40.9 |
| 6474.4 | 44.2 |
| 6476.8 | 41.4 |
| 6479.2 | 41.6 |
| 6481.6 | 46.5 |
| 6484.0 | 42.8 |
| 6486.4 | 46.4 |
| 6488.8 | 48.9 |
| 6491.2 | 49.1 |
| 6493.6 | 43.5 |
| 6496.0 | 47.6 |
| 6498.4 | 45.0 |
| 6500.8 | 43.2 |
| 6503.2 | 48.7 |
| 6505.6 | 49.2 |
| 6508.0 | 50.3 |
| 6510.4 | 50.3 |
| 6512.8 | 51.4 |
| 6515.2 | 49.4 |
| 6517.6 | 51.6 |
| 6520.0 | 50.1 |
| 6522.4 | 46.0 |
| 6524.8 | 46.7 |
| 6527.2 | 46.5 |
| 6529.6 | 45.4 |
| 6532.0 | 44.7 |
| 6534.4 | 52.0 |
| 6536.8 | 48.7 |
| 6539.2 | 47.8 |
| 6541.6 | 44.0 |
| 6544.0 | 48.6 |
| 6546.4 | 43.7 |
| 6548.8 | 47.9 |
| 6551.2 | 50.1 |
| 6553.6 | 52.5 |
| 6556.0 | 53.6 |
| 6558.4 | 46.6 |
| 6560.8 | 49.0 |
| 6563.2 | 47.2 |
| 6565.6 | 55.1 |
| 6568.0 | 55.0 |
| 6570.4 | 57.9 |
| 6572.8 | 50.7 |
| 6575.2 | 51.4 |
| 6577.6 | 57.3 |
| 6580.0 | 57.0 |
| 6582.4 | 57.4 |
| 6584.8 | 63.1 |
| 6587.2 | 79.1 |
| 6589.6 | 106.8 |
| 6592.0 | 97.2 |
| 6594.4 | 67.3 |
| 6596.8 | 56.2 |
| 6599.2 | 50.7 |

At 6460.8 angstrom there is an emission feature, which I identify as Hbeta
